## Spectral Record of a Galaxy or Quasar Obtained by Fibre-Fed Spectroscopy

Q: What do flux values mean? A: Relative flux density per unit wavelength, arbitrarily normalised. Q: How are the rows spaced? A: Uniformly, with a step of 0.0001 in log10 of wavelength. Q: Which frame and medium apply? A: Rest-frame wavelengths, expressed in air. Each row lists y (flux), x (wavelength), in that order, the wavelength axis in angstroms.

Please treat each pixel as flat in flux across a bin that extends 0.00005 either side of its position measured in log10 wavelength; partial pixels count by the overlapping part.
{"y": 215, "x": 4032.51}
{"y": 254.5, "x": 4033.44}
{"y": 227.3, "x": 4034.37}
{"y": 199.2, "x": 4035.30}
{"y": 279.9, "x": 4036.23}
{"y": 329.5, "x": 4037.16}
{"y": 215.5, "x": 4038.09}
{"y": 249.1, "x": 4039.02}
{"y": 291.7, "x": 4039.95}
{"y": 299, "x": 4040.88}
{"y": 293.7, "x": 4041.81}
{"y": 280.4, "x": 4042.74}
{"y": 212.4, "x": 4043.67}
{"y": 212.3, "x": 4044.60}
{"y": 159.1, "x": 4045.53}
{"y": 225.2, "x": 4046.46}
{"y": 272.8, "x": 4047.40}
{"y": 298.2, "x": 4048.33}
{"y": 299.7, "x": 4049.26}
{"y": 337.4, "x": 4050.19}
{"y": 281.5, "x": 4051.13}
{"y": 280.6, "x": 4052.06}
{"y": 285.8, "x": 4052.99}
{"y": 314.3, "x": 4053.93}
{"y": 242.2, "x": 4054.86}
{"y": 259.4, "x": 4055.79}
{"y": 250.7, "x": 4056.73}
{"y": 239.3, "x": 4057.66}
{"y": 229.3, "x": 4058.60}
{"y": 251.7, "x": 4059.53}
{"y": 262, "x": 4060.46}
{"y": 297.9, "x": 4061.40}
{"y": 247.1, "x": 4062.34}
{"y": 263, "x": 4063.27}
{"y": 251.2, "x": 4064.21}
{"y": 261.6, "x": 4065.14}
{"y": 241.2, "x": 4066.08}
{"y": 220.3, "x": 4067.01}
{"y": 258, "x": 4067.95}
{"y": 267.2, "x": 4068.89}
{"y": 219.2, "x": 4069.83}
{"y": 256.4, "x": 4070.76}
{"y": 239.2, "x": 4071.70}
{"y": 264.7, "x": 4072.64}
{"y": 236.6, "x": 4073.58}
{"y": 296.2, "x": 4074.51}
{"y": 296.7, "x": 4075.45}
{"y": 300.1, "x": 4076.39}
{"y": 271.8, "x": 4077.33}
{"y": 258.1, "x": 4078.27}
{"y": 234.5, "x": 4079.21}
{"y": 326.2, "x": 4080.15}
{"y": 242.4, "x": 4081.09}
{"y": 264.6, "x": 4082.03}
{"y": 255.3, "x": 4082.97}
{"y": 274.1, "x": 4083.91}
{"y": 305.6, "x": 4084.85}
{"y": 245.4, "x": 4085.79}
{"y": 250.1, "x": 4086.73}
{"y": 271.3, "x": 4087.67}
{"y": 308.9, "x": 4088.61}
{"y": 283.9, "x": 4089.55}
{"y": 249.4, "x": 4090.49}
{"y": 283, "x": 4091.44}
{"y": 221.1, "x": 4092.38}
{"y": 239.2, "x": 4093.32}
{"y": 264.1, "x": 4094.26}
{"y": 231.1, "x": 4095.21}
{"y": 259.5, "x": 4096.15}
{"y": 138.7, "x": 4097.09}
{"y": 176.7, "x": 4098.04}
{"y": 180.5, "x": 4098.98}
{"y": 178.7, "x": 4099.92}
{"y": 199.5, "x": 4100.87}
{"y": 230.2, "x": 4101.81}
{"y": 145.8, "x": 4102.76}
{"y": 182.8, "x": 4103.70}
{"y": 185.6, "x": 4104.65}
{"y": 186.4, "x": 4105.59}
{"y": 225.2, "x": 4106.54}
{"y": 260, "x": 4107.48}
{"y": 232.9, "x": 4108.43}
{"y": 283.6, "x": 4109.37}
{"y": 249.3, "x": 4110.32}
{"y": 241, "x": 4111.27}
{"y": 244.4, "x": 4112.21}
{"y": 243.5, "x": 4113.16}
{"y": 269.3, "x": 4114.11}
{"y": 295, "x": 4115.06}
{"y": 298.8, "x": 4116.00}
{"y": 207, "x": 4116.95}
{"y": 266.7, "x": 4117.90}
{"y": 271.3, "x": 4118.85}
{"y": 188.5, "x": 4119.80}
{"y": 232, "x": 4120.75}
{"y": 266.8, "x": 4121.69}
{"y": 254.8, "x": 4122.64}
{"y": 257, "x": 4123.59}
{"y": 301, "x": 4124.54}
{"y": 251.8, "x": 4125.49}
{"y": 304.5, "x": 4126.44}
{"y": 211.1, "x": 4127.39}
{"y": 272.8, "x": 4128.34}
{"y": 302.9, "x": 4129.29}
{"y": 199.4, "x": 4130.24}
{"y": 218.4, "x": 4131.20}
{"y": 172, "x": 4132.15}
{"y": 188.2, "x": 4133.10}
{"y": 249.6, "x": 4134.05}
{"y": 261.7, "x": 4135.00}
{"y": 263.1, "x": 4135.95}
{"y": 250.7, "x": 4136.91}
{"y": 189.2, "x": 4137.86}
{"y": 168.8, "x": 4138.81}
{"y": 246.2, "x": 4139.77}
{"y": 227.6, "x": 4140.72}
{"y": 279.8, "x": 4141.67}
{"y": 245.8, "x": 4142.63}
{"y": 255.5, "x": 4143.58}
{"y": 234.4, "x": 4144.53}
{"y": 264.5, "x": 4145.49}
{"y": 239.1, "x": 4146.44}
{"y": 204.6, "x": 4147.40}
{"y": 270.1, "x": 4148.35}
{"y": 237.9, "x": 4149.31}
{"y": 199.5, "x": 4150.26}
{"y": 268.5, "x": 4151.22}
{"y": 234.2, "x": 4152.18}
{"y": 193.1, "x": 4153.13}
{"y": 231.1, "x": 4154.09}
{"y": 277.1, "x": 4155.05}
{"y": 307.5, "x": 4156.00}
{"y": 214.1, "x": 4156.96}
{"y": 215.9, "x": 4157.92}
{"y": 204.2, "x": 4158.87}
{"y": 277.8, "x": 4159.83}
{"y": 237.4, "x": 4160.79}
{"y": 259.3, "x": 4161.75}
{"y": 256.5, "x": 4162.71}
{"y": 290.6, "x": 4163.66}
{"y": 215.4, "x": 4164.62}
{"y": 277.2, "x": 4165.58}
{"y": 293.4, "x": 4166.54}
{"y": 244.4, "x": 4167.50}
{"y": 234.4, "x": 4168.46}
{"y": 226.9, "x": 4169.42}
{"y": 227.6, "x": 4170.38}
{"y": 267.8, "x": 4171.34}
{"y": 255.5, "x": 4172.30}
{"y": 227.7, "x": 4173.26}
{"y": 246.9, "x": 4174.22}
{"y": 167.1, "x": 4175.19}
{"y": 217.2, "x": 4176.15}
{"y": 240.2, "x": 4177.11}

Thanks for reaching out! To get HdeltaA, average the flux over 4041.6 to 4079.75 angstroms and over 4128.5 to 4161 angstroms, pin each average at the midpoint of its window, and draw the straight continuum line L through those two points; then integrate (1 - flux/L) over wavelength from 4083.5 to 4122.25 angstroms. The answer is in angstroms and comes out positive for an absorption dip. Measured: 1.6 angstroms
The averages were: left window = 260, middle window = 238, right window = 237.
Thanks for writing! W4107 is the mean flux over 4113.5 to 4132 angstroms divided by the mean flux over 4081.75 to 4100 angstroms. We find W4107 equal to 1.0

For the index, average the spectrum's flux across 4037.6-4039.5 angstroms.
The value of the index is 234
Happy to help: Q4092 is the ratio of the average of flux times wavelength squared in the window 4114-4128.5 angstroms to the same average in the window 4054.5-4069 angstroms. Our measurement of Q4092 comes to 1.06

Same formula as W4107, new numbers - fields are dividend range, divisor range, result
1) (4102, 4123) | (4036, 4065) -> 0.90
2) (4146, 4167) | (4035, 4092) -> 0.93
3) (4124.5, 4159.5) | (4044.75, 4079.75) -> 0.91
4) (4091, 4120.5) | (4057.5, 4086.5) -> 0.88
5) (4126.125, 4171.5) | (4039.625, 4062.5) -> 0.91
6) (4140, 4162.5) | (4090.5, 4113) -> 1.10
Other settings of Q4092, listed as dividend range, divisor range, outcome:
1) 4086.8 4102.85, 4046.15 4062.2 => 0.86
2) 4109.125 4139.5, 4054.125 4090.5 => 0.96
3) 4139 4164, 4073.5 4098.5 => 0.97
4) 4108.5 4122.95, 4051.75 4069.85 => 1.01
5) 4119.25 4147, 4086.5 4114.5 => 1.06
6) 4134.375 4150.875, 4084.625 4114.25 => 1.05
